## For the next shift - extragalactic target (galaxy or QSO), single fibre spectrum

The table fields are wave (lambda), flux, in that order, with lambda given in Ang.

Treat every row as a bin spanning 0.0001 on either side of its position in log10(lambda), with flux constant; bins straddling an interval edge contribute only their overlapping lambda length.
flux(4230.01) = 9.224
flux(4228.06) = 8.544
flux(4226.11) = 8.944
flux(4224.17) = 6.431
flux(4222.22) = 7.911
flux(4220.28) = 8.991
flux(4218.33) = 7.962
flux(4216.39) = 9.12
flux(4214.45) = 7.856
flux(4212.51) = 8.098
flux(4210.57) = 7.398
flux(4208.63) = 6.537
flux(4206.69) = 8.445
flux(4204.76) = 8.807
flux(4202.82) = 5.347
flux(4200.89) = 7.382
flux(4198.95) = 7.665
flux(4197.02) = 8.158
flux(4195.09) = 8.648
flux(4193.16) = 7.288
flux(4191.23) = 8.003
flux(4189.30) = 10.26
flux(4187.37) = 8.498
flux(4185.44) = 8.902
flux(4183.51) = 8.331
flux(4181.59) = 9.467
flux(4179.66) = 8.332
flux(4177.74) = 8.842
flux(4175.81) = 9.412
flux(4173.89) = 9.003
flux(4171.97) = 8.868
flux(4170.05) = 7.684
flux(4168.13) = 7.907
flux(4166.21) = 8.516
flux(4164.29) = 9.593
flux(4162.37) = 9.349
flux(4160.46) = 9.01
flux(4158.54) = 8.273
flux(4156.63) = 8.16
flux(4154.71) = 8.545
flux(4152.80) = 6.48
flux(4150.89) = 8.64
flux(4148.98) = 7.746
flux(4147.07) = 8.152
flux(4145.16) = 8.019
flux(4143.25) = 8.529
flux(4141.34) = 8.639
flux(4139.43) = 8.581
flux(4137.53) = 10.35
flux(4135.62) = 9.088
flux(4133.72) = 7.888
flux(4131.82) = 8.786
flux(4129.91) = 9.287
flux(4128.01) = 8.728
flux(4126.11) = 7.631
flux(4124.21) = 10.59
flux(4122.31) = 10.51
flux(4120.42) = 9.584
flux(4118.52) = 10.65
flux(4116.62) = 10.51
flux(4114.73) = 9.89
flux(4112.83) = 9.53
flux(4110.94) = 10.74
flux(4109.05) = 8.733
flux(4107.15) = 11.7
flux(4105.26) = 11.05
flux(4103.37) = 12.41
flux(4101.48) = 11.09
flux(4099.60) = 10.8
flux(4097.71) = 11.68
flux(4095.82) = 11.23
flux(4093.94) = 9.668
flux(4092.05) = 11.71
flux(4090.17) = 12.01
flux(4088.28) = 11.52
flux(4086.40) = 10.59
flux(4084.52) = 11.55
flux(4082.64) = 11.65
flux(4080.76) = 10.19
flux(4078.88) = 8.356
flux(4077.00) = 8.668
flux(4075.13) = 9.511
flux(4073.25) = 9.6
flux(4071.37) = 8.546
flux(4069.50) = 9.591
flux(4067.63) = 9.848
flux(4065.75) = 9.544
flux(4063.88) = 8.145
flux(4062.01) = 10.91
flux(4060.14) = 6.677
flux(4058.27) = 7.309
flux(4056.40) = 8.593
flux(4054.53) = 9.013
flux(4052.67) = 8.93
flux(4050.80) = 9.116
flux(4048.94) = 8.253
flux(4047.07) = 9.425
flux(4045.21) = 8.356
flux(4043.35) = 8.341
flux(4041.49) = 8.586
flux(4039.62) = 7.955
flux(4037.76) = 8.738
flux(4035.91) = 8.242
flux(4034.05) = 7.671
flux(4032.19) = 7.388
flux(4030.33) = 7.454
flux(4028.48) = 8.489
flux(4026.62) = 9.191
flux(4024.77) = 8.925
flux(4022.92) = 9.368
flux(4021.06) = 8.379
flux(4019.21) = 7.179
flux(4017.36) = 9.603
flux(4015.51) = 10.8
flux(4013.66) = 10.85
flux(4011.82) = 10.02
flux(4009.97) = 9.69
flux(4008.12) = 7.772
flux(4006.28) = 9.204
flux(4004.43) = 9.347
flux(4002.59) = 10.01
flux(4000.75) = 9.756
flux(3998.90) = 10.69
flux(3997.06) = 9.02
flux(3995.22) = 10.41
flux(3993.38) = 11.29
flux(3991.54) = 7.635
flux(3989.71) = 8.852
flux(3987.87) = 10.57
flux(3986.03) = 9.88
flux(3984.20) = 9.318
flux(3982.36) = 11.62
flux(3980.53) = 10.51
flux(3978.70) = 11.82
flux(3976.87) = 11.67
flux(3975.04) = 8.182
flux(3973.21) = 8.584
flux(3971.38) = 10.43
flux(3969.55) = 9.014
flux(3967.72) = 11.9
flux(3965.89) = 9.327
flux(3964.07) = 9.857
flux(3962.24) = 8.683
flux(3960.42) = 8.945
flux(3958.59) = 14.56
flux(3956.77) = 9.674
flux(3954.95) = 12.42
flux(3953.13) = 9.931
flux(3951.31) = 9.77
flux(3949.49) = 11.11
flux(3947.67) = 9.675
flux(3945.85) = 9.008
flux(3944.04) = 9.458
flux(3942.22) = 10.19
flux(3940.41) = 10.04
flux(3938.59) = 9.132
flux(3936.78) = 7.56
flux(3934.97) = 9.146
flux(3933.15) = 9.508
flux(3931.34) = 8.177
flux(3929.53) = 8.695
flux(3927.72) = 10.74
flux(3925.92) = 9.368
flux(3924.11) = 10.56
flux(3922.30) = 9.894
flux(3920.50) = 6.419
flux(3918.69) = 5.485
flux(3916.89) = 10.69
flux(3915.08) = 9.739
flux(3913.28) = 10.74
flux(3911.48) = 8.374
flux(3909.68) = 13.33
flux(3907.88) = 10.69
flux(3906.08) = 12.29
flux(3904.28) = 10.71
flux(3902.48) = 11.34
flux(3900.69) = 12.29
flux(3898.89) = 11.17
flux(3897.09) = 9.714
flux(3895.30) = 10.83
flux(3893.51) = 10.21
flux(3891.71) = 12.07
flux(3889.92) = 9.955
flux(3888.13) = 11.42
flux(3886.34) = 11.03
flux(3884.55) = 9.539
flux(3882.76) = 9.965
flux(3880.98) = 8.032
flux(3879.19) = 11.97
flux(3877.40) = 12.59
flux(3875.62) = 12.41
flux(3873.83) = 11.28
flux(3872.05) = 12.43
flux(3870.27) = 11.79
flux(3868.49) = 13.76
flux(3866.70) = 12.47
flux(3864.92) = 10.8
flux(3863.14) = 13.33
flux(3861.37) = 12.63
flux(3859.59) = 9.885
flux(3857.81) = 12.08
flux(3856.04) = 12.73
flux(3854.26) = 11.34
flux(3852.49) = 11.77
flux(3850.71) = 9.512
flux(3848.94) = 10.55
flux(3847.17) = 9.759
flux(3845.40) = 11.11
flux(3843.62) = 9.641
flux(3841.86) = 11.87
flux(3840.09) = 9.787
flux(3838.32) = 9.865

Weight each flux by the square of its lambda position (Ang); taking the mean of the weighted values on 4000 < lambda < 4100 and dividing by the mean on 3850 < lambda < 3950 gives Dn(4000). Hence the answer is 0.96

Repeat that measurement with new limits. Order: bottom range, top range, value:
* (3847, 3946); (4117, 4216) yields 0.92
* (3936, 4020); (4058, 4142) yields 1.06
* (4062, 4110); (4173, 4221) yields 0.84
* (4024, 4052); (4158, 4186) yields 1.11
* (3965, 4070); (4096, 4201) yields 1.05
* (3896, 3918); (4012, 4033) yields 0.87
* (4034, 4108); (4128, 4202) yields 0.92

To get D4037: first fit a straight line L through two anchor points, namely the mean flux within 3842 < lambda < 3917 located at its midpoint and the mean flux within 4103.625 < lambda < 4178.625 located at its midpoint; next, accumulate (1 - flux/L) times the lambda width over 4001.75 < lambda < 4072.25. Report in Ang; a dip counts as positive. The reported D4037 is 7.70 Ang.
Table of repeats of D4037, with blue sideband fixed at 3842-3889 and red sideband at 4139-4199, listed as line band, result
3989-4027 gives 2.12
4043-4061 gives 2.21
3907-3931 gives 2.79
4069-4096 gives -2.87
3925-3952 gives 3.03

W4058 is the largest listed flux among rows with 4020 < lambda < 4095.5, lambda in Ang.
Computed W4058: 12.01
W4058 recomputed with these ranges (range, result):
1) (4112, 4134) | 10.65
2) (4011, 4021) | 10.85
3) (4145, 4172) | 9.593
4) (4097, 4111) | 12.41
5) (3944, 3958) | 12.42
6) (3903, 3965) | 14.56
